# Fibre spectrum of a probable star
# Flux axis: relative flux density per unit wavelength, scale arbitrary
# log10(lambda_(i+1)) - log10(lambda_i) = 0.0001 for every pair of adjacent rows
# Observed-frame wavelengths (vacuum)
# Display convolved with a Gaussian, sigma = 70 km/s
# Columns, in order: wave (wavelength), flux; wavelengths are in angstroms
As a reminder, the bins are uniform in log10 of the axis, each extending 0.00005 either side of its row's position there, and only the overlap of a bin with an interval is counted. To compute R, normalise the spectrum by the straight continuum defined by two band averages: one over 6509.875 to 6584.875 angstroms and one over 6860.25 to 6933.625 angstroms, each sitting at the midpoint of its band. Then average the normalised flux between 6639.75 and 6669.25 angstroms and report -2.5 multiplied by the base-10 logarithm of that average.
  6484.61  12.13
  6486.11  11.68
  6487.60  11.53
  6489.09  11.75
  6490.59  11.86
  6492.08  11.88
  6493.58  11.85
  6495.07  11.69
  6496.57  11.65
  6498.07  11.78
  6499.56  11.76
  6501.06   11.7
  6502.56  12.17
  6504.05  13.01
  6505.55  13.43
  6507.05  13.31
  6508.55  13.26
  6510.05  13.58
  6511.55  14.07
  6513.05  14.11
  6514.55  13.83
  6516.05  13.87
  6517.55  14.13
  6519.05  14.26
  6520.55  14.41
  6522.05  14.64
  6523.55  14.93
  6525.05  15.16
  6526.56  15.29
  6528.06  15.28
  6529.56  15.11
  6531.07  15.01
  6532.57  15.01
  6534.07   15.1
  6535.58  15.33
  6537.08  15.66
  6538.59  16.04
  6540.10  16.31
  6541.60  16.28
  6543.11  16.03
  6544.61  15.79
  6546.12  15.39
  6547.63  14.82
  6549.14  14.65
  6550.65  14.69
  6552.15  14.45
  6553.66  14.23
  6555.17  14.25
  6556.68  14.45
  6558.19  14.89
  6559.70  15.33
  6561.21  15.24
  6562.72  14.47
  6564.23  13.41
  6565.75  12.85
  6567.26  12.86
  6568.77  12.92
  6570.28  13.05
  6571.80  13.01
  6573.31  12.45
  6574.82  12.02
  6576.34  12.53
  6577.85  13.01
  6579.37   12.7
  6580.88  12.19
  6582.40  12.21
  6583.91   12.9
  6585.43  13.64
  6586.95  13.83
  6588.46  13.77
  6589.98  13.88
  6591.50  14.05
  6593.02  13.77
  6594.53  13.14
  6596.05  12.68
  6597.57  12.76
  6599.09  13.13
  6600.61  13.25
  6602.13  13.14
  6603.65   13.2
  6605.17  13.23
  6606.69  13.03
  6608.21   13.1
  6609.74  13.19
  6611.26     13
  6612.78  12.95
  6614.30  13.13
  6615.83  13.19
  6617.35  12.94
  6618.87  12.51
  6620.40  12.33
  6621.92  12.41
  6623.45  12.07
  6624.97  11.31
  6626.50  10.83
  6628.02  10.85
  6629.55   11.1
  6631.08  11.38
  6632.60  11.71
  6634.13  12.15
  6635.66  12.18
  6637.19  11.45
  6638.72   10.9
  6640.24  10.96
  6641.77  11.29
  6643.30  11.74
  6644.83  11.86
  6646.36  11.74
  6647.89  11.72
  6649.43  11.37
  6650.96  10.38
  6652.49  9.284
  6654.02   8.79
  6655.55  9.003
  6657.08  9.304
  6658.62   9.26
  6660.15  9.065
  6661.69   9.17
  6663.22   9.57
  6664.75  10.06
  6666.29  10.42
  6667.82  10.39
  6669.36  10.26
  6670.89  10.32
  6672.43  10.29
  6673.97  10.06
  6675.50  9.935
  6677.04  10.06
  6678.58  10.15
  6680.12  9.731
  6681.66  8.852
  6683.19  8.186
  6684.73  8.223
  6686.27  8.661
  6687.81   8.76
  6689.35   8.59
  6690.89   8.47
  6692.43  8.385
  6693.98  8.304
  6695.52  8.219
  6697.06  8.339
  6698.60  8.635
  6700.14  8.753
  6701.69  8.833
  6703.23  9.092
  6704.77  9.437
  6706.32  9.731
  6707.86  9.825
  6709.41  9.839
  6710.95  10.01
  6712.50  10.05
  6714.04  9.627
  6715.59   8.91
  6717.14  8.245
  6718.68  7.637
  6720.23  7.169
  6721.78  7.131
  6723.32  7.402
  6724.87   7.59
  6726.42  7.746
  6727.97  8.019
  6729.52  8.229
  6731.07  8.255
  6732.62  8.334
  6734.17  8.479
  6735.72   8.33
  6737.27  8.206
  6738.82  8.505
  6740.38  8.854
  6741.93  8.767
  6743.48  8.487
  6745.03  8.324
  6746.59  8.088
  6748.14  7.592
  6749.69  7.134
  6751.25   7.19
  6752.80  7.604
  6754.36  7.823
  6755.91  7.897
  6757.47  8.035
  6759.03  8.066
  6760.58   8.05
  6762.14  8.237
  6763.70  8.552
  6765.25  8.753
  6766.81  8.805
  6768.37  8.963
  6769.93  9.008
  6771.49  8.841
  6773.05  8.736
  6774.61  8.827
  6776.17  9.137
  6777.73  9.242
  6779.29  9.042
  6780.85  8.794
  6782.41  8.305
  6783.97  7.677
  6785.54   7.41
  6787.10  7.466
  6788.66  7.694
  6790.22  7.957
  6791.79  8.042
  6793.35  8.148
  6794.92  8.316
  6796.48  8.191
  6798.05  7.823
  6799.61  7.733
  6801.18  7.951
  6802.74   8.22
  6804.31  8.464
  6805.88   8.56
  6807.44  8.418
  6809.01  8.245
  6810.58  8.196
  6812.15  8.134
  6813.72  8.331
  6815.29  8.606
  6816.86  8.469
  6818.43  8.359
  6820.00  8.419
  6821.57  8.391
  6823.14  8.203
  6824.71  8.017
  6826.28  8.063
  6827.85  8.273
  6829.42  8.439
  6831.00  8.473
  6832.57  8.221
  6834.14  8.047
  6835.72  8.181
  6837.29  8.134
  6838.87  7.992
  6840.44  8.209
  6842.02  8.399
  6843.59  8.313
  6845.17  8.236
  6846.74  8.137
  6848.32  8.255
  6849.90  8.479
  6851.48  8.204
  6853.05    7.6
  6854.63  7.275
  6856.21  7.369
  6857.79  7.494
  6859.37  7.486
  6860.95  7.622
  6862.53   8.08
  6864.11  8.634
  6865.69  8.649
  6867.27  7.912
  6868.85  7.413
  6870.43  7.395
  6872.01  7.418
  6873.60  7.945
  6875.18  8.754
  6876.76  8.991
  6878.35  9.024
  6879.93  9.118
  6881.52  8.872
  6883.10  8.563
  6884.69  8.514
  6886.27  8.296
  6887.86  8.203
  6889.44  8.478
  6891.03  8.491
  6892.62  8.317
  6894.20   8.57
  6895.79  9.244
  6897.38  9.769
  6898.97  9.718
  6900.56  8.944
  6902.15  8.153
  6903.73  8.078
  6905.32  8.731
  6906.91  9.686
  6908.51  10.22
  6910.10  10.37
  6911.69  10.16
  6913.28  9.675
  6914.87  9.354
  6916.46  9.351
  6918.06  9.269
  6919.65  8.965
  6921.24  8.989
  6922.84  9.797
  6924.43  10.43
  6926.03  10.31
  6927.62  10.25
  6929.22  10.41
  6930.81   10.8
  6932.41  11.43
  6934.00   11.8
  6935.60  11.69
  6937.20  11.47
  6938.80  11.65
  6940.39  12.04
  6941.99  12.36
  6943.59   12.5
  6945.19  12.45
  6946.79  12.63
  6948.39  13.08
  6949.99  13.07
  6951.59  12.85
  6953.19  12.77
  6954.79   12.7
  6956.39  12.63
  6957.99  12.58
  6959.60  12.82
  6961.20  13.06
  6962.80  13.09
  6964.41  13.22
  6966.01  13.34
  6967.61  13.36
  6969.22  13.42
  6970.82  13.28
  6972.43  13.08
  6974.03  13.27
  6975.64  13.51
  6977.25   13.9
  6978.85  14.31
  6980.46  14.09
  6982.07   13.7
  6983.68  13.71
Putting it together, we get 0.23 mag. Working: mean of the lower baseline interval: 14.3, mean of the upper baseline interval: 9.05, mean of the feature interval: 10.3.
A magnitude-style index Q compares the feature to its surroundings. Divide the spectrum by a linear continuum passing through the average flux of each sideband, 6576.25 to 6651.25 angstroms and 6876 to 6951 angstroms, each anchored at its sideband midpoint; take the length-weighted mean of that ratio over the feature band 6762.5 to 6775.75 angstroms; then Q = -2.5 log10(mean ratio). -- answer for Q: 0.26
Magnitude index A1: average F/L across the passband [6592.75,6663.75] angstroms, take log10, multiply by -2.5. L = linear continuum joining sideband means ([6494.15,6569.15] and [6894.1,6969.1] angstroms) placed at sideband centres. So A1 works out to 0.15 mag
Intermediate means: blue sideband 14.2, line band 11.7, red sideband 11.1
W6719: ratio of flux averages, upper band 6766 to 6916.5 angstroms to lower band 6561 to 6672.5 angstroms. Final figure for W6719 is 0.70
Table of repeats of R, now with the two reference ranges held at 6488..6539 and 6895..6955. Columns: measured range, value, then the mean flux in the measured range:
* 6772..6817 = 0.37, 8.28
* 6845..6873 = 0.38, 7.86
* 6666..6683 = 0.24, 9.97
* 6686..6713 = 0.34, 8.99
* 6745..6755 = 0.49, 7.63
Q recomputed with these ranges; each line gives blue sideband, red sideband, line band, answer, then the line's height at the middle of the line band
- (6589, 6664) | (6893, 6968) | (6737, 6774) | 0.354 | 11.5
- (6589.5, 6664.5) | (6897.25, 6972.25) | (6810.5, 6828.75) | 0.349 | 11.4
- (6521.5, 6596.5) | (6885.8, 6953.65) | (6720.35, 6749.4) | 0.455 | 12.3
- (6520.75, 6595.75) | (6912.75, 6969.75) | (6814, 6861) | 0.456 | 12.4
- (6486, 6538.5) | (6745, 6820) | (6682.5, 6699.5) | 0.189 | 10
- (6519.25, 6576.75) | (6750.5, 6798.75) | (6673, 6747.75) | 0.158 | 10.1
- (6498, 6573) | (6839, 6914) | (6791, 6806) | 0.206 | 9.82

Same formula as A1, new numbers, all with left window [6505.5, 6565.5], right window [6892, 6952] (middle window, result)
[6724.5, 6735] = 0.48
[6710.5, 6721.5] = 0.41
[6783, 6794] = 0.46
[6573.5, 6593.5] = 0.09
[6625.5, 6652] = 0.19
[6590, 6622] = 0.07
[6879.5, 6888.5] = 0.26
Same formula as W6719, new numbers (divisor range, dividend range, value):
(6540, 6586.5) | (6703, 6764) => 0.60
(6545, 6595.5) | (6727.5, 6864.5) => 0.60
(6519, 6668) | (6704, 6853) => 0.64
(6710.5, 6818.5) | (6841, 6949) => 1.12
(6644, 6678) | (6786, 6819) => 0.81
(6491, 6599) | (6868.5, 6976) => 0.76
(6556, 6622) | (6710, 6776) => 0.63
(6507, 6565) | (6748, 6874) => 0.55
